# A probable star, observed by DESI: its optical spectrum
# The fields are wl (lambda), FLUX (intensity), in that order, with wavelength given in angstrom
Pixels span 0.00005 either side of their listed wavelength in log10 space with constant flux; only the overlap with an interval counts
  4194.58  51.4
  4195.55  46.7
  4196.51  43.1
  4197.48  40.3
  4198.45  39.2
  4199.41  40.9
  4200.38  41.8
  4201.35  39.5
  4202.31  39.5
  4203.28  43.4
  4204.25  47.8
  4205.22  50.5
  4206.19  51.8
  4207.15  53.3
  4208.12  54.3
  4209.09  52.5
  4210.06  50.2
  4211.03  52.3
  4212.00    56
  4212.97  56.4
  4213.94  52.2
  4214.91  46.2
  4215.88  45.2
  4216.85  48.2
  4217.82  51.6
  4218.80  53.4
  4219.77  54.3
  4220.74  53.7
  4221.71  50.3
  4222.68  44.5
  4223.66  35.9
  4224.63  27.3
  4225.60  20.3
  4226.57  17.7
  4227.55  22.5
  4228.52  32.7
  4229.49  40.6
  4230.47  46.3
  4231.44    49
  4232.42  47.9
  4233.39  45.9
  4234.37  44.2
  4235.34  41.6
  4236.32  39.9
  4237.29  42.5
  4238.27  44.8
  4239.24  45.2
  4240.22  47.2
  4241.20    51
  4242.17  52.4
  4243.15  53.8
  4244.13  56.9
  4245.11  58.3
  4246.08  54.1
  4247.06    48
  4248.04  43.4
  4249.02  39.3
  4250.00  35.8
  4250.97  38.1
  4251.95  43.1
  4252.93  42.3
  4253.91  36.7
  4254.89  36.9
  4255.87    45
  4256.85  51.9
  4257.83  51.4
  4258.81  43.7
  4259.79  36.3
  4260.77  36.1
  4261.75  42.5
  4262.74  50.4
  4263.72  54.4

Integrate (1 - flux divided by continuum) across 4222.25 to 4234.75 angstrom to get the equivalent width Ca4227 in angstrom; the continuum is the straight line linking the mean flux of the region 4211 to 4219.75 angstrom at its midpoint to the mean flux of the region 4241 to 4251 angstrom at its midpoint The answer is 3.4 angstrom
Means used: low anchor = 51.4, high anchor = 48.7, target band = 36.4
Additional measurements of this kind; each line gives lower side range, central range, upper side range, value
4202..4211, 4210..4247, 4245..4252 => 1.0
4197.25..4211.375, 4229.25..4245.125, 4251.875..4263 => -1.1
